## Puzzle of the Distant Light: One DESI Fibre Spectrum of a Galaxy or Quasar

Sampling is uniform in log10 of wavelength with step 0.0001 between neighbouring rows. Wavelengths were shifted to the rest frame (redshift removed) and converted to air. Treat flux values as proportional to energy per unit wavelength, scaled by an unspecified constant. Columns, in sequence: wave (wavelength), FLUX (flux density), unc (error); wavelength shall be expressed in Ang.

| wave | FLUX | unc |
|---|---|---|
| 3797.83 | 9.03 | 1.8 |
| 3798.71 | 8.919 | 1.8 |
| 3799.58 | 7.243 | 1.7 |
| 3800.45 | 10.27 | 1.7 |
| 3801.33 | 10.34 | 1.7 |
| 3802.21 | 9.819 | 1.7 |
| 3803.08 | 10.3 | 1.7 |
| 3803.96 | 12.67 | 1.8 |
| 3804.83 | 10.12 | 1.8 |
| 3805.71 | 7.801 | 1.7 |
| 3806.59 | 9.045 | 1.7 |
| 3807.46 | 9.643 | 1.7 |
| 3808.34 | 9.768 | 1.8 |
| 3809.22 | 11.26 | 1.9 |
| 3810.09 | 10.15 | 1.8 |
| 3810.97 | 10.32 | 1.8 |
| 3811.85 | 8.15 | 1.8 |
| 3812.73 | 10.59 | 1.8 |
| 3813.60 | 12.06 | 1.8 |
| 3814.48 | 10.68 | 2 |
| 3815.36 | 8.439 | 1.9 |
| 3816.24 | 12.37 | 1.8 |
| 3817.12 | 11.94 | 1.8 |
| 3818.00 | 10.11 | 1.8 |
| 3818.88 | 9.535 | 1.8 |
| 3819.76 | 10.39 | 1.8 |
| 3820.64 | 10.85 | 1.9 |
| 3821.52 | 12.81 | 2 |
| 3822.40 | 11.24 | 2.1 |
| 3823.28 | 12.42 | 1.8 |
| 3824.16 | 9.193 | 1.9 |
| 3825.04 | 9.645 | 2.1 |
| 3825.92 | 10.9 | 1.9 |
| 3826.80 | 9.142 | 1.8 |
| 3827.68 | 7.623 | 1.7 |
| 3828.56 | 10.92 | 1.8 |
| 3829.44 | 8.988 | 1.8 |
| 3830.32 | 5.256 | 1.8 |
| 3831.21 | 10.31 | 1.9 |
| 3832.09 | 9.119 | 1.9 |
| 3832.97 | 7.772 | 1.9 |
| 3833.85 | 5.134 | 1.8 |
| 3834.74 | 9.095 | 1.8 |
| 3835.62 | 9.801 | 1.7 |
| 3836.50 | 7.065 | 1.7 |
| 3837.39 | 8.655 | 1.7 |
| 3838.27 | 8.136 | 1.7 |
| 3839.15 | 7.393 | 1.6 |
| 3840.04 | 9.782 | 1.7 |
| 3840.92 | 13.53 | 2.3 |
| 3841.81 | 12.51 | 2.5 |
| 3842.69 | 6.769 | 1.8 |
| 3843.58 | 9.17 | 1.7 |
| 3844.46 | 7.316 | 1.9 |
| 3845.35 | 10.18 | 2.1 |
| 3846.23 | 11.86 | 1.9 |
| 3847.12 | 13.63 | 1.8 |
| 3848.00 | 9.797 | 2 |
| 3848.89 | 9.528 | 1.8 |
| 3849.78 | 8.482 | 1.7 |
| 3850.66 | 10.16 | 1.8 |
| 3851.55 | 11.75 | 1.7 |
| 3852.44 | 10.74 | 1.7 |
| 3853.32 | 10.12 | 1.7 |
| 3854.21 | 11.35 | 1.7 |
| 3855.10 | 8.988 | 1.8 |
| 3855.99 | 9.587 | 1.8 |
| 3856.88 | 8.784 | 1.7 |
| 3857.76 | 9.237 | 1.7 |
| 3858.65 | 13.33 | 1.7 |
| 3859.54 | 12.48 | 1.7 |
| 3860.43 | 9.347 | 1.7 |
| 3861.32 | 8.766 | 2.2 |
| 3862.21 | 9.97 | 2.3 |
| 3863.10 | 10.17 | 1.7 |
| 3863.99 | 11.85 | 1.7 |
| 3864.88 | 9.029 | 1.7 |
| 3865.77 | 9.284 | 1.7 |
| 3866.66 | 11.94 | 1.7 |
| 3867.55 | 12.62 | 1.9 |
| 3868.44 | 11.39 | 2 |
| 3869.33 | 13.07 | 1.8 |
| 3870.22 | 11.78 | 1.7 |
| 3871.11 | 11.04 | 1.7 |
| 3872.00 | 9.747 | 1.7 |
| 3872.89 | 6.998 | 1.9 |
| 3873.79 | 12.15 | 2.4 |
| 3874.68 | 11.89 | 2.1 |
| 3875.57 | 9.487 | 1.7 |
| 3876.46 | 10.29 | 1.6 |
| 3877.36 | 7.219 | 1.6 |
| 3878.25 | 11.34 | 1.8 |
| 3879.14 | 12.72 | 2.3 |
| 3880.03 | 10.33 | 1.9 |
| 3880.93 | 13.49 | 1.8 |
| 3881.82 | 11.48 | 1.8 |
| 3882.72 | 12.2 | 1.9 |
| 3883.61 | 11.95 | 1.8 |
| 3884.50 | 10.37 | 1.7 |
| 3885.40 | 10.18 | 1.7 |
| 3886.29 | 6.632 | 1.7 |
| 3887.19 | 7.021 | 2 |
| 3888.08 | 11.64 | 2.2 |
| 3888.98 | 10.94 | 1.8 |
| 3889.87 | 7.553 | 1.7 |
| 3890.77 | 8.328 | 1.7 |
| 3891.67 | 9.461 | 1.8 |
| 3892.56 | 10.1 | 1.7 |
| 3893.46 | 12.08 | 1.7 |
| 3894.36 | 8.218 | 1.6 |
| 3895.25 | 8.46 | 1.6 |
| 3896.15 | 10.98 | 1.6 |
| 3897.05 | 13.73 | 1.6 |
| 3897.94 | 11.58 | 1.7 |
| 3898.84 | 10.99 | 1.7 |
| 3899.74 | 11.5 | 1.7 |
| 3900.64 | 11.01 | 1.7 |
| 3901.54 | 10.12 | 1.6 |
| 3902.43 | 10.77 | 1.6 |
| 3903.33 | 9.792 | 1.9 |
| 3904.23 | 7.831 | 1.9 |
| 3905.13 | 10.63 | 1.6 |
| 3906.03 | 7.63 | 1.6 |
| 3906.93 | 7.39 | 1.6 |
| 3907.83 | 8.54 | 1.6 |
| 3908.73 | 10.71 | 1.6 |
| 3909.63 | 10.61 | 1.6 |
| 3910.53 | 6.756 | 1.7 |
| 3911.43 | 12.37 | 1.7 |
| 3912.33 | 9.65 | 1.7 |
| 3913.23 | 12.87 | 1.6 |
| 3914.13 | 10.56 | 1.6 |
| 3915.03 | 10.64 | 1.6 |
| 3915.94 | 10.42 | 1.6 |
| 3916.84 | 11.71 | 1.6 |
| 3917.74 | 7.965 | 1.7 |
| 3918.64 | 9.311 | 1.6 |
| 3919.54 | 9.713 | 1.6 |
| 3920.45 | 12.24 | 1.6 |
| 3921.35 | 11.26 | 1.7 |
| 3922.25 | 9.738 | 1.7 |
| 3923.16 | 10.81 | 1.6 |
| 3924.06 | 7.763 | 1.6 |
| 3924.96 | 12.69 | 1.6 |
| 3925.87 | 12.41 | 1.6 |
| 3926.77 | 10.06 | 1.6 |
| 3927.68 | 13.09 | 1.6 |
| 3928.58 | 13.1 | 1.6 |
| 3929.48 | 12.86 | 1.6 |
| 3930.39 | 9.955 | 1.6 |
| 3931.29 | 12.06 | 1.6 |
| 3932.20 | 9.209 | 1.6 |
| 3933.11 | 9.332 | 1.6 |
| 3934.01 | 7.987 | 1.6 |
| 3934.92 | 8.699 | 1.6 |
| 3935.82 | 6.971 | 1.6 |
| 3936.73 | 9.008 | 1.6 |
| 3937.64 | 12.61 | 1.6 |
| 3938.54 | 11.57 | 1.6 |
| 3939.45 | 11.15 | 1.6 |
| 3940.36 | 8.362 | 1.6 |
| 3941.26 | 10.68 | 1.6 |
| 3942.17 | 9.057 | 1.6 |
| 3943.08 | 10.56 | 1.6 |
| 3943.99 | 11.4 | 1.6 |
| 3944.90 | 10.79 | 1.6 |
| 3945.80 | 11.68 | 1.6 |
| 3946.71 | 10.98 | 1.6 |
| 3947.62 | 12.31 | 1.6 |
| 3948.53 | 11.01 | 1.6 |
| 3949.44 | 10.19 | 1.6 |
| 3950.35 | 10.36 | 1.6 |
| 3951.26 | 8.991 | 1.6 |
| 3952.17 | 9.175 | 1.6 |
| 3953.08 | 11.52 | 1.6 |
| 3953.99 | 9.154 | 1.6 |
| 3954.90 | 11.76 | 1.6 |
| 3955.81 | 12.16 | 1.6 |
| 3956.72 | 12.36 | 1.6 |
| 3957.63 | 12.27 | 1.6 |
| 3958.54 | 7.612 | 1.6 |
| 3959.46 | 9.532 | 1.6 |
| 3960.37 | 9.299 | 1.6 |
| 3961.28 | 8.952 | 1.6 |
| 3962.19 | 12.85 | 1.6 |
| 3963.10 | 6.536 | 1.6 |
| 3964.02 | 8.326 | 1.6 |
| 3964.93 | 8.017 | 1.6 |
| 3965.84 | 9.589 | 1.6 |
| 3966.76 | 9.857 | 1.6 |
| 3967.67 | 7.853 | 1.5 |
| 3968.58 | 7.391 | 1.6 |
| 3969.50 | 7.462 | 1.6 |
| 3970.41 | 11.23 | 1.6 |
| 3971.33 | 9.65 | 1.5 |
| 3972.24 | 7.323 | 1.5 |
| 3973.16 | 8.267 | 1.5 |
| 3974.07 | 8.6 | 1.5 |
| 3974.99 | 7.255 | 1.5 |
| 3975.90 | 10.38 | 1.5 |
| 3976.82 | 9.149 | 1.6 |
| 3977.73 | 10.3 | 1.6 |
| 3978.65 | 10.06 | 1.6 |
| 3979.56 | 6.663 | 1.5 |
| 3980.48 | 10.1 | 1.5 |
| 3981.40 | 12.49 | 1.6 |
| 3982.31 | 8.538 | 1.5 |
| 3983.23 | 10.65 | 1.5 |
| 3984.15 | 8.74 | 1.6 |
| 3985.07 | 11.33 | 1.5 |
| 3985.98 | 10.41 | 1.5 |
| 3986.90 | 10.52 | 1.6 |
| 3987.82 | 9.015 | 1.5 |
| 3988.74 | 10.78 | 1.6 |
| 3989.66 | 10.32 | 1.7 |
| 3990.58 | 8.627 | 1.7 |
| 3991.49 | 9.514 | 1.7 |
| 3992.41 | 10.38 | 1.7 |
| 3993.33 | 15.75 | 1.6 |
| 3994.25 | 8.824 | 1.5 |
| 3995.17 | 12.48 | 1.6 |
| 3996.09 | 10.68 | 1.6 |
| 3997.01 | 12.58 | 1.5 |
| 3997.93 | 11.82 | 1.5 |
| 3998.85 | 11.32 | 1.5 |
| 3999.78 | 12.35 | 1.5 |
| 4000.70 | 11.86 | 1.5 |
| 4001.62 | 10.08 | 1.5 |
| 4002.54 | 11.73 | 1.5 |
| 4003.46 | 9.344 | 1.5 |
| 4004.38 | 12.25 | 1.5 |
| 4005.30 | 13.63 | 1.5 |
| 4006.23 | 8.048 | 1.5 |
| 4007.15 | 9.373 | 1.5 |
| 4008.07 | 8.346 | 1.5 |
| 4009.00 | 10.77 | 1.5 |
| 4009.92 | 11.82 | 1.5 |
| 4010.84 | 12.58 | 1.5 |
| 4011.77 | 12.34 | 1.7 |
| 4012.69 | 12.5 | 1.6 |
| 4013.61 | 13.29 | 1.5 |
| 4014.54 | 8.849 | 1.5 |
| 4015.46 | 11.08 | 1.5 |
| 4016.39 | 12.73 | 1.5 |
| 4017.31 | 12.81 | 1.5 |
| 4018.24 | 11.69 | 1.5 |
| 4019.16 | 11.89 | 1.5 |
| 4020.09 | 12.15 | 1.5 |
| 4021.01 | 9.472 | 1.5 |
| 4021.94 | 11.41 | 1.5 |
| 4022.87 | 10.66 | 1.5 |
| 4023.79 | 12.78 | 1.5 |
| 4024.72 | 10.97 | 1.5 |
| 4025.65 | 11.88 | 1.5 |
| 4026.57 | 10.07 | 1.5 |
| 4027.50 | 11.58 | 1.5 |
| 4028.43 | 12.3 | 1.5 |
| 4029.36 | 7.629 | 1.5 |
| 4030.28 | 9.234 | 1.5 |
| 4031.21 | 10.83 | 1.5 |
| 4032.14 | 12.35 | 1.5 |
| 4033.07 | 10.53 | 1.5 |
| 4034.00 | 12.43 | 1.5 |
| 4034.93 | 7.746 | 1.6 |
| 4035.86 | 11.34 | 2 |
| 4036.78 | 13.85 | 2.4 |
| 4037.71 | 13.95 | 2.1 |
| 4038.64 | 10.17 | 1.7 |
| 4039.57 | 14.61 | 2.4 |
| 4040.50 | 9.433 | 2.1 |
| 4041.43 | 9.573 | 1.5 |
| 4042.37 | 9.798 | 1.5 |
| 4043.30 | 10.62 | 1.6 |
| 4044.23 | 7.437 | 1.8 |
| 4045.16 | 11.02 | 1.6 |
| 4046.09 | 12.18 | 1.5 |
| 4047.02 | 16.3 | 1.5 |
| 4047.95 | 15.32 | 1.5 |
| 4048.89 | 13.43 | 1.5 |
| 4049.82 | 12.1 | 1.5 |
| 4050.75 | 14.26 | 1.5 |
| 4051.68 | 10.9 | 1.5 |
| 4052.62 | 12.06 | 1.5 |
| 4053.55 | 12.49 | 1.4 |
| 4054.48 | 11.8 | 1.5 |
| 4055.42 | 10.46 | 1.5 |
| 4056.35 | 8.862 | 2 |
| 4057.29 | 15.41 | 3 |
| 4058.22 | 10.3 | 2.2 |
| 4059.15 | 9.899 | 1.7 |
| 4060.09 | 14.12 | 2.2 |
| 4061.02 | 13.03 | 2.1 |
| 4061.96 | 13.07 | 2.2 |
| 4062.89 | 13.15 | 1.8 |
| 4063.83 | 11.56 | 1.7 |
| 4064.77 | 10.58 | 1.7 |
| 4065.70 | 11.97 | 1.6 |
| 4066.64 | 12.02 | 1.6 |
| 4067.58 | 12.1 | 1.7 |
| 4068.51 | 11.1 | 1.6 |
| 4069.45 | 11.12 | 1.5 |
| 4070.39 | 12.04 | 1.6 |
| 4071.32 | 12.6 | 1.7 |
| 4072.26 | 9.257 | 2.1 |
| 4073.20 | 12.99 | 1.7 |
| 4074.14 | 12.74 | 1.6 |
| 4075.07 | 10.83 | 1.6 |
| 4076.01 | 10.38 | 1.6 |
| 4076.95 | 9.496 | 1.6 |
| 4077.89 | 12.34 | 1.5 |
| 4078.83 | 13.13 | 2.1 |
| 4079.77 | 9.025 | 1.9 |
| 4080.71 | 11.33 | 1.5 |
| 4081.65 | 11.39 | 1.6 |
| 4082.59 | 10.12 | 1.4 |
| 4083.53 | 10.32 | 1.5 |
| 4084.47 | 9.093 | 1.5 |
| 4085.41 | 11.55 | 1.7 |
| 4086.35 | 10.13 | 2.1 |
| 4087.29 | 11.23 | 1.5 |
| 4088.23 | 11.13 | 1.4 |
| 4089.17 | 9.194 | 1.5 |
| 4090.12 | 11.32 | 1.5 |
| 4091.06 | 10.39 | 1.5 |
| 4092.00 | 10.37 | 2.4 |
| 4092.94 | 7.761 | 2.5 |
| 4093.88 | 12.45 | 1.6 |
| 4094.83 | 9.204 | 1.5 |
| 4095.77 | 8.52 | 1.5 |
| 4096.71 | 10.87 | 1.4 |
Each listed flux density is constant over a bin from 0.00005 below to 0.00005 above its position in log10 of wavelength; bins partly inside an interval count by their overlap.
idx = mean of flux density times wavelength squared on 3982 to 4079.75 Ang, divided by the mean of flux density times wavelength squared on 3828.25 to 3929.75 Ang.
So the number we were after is 1.20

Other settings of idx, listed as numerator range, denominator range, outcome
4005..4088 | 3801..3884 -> 1.24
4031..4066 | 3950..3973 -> 1.29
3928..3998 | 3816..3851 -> 1.11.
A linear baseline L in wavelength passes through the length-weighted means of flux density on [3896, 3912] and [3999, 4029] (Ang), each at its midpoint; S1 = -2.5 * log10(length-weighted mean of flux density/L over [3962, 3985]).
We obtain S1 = 0.197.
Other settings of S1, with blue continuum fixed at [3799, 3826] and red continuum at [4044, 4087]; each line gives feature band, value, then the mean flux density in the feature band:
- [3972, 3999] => 0.12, 10.1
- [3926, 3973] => 0.10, 10.1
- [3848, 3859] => 0.04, 10.1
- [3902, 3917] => 0.10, 9.9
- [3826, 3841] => 0.21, 8.63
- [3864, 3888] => 0.00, 10.6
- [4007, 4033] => 0.02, 11.2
